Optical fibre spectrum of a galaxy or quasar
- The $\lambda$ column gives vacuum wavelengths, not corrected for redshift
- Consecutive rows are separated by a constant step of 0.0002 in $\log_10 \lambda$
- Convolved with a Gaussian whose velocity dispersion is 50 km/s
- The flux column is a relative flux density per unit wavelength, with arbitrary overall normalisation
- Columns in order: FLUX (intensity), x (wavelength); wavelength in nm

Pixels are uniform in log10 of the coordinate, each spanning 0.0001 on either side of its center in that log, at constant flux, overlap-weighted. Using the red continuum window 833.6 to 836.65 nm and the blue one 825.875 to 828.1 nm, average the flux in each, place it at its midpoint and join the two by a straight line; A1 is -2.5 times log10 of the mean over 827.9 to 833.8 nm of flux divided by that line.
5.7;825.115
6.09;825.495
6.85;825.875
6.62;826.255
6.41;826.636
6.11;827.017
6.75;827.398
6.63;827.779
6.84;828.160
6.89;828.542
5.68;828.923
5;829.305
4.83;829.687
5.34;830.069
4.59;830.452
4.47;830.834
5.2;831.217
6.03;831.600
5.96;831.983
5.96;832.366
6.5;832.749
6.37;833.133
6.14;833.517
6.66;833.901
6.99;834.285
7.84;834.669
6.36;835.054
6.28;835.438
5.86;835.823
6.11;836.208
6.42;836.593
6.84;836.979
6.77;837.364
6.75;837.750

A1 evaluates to 0.143 mag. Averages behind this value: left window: 6.55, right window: 6.56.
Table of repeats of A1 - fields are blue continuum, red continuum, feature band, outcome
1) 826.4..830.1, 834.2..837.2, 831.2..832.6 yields 0.078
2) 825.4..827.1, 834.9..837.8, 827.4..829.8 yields 0.064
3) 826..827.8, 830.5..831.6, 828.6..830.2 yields 0.052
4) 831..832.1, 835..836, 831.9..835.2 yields -0.110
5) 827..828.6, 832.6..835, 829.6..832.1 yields 0.277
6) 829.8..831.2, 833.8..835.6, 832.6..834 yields -0.038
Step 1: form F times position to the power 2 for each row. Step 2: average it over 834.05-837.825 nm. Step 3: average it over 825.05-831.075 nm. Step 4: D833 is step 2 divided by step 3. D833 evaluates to 1.14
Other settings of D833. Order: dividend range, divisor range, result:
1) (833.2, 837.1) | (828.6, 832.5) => 1.24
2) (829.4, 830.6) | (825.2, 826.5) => 0.77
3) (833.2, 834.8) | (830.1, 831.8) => 1.35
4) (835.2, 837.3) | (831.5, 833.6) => 1.04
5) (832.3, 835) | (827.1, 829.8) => 1.10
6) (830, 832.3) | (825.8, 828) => 0.82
